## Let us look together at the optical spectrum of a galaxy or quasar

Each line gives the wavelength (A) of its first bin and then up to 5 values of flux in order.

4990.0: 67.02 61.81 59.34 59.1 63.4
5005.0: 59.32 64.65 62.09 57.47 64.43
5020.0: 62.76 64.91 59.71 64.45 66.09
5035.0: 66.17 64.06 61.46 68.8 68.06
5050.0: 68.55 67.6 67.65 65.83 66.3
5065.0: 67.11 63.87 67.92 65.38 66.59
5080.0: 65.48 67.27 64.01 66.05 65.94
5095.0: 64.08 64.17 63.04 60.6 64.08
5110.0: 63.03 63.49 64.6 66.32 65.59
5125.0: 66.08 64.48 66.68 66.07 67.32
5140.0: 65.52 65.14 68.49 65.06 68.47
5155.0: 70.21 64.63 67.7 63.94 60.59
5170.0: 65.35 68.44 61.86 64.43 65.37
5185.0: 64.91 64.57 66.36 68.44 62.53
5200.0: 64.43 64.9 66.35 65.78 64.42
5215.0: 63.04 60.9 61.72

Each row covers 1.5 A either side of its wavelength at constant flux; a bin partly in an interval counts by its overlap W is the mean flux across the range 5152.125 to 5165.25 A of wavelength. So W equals 66.9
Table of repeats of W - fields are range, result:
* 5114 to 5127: 65.5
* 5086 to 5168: 65.2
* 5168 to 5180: 64.9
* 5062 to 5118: 64.9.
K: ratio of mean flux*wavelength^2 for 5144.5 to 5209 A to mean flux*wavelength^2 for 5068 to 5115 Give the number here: 1.0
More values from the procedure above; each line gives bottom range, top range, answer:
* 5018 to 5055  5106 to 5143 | 1.04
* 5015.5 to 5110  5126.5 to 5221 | 1.05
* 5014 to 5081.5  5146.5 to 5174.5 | 1.06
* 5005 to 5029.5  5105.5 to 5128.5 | 1.08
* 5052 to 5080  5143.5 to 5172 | 1.03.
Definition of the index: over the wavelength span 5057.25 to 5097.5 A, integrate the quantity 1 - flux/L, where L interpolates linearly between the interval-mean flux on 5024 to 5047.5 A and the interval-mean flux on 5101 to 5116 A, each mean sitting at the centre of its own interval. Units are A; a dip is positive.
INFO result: -1.3 A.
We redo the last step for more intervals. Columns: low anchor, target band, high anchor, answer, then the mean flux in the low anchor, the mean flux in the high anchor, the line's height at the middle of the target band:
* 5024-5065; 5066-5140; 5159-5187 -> 0.2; 65.8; 64.7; 65.3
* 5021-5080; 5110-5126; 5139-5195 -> 0.2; 65.8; 65.7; 65.8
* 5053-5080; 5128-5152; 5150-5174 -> -0.1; 66.4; 66.1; 66.2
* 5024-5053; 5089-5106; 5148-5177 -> 0.4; 65.4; 65.7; 65.5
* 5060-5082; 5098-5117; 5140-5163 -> 0.9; 66.1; 66.9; 66.5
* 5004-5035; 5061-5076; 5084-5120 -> -0.6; 62.8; 64.1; 63.6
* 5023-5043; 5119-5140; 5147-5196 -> -0.3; 63.9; 65.6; 65.1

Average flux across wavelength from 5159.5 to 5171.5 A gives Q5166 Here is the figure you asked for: 64.4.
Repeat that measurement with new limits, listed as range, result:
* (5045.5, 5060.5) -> 67.5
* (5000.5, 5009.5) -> 62.5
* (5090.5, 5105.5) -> 63.6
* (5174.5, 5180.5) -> 63.1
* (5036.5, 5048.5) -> 65.6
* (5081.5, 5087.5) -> 65.6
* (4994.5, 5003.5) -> 60.6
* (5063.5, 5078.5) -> 66.2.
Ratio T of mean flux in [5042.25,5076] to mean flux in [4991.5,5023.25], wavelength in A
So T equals 1.1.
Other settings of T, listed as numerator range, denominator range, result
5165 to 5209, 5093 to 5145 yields 1.00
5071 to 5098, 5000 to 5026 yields 1.06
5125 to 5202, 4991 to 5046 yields 1.04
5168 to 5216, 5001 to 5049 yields 1.02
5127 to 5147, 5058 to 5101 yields 1.01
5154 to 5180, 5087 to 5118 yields 1.02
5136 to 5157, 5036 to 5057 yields 1.01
